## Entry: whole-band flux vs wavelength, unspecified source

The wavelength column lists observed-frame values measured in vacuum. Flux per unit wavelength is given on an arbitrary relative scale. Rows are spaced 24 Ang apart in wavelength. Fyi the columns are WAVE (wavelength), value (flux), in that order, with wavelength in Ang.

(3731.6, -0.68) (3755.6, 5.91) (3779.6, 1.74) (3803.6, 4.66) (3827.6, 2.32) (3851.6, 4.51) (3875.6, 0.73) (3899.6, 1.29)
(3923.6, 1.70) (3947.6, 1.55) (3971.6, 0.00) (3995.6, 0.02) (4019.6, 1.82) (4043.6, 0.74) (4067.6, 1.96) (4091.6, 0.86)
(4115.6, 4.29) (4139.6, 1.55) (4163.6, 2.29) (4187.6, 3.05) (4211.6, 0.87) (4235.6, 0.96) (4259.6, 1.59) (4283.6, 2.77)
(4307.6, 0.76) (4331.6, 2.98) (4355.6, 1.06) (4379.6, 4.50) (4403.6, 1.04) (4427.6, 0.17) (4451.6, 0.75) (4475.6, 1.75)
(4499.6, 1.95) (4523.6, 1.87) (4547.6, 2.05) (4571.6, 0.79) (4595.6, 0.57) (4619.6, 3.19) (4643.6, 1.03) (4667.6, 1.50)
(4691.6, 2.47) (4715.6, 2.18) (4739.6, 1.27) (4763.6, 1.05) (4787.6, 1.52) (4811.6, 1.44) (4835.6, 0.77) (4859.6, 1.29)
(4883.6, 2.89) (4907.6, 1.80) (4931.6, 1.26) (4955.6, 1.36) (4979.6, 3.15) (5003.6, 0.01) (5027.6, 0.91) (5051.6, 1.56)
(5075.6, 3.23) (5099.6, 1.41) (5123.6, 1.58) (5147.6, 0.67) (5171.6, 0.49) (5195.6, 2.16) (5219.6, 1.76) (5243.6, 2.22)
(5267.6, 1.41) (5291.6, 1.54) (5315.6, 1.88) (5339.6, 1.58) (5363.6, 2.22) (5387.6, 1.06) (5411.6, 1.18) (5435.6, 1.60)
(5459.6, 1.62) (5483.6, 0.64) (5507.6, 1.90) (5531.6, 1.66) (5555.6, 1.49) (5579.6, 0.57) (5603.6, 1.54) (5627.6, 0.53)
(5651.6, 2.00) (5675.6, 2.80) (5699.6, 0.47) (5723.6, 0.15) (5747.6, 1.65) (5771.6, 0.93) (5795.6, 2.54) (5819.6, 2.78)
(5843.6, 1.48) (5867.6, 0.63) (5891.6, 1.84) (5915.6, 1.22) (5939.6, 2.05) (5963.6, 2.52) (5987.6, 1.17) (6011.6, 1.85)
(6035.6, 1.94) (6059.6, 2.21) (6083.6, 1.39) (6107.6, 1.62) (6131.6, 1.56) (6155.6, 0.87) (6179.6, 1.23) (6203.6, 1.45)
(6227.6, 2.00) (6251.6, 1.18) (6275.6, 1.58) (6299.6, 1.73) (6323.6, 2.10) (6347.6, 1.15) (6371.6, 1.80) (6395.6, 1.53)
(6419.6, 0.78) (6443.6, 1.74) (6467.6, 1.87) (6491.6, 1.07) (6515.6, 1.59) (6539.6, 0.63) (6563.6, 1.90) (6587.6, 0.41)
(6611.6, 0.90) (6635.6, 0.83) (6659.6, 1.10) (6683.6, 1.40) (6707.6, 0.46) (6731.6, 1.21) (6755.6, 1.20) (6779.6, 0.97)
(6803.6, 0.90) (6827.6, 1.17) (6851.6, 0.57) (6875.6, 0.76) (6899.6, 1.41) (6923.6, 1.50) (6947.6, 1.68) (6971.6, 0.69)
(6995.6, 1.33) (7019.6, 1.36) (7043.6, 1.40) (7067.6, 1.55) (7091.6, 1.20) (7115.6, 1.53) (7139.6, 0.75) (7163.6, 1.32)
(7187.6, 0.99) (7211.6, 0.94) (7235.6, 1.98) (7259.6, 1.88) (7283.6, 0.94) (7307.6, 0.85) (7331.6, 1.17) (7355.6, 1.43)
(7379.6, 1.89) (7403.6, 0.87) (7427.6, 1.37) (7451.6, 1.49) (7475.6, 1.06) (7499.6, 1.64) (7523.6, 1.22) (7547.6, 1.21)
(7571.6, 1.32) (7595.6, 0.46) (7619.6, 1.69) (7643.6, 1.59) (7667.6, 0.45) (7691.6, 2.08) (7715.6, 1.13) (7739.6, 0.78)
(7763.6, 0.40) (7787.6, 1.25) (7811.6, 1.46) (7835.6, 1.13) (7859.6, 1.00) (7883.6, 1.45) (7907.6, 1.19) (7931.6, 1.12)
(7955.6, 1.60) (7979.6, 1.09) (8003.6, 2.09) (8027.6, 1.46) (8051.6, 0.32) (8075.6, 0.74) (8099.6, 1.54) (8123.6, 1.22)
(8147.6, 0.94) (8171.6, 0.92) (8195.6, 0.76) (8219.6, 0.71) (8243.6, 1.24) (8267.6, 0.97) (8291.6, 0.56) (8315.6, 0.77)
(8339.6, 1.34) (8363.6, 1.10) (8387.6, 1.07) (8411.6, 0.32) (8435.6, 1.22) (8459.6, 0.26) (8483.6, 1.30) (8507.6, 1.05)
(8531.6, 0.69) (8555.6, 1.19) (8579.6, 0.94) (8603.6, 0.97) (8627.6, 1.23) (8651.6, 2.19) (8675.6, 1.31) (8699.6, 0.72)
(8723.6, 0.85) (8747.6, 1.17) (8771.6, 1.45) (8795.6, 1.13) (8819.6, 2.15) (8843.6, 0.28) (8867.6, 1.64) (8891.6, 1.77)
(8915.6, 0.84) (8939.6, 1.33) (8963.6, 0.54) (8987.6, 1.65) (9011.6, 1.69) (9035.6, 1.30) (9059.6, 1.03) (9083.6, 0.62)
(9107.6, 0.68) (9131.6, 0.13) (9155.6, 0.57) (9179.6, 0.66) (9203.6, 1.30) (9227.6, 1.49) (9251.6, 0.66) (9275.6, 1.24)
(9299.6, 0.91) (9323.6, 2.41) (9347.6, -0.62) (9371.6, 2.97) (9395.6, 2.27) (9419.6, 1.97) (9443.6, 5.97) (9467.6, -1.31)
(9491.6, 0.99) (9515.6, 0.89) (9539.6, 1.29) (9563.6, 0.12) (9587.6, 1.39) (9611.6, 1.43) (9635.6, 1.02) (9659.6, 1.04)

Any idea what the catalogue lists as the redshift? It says 0.220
